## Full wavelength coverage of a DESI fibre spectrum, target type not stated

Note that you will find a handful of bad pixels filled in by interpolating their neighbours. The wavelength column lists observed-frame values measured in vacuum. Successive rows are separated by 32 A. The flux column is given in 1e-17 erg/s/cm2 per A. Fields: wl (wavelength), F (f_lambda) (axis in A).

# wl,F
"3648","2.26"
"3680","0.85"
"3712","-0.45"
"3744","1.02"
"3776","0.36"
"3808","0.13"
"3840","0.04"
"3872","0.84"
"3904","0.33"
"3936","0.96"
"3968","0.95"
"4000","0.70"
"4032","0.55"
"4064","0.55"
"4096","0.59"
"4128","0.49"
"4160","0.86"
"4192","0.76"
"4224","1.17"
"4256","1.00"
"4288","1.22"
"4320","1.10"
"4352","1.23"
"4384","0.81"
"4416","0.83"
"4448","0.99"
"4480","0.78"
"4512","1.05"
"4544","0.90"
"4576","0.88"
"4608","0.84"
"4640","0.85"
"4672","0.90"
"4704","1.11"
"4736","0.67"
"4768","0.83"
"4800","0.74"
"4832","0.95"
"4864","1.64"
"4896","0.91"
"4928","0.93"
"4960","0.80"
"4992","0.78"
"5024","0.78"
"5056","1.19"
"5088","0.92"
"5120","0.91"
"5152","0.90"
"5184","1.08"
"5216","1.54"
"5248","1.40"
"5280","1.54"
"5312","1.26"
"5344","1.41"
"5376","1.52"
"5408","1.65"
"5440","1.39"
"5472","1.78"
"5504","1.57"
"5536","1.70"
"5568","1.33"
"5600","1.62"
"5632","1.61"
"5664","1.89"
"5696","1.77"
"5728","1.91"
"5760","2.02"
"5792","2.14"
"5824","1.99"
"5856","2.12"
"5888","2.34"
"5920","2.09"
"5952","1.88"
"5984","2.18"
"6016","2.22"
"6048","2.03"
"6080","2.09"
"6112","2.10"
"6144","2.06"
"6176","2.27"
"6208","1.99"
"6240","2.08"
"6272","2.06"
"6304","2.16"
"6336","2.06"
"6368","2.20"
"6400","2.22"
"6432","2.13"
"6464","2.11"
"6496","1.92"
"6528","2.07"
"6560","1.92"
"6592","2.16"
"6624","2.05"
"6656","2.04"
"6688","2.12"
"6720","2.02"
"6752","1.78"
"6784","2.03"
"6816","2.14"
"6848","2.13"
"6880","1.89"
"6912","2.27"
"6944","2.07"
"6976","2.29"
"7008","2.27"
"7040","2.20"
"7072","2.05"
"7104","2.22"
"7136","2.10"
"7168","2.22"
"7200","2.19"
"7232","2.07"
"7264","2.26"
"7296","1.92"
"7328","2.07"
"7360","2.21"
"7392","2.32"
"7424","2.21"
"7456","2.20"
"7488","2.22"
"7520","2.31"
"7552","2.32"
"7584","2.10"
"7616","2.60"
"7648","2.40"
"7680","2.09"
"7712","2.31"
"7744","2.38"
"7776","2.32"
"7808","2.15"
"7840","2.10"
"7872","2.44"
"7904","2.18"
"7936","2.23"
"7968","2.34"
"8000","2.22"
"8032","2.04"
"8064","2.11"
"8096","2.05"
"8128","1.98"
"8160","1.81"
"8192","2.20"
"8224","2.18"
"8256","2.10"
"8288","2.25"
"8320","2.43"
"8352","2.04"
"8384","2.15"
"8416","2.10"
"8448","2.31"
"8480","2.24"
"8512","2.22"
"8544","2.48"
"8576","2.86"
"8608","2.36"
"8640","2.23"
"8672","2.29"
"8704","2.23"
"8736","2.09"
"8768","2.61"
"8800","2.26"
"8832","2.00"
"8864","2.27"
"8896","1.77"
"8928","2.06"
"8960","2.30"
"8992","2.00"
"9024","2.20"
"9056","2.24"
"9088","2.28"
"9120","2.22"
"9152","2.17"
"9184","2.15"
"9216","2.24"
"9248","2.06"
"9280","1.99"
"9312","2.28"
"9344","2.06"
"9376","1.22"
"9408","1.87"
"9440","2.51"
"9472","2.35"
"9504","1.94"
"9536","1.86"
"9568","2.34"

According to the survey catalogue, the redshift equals 0.305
